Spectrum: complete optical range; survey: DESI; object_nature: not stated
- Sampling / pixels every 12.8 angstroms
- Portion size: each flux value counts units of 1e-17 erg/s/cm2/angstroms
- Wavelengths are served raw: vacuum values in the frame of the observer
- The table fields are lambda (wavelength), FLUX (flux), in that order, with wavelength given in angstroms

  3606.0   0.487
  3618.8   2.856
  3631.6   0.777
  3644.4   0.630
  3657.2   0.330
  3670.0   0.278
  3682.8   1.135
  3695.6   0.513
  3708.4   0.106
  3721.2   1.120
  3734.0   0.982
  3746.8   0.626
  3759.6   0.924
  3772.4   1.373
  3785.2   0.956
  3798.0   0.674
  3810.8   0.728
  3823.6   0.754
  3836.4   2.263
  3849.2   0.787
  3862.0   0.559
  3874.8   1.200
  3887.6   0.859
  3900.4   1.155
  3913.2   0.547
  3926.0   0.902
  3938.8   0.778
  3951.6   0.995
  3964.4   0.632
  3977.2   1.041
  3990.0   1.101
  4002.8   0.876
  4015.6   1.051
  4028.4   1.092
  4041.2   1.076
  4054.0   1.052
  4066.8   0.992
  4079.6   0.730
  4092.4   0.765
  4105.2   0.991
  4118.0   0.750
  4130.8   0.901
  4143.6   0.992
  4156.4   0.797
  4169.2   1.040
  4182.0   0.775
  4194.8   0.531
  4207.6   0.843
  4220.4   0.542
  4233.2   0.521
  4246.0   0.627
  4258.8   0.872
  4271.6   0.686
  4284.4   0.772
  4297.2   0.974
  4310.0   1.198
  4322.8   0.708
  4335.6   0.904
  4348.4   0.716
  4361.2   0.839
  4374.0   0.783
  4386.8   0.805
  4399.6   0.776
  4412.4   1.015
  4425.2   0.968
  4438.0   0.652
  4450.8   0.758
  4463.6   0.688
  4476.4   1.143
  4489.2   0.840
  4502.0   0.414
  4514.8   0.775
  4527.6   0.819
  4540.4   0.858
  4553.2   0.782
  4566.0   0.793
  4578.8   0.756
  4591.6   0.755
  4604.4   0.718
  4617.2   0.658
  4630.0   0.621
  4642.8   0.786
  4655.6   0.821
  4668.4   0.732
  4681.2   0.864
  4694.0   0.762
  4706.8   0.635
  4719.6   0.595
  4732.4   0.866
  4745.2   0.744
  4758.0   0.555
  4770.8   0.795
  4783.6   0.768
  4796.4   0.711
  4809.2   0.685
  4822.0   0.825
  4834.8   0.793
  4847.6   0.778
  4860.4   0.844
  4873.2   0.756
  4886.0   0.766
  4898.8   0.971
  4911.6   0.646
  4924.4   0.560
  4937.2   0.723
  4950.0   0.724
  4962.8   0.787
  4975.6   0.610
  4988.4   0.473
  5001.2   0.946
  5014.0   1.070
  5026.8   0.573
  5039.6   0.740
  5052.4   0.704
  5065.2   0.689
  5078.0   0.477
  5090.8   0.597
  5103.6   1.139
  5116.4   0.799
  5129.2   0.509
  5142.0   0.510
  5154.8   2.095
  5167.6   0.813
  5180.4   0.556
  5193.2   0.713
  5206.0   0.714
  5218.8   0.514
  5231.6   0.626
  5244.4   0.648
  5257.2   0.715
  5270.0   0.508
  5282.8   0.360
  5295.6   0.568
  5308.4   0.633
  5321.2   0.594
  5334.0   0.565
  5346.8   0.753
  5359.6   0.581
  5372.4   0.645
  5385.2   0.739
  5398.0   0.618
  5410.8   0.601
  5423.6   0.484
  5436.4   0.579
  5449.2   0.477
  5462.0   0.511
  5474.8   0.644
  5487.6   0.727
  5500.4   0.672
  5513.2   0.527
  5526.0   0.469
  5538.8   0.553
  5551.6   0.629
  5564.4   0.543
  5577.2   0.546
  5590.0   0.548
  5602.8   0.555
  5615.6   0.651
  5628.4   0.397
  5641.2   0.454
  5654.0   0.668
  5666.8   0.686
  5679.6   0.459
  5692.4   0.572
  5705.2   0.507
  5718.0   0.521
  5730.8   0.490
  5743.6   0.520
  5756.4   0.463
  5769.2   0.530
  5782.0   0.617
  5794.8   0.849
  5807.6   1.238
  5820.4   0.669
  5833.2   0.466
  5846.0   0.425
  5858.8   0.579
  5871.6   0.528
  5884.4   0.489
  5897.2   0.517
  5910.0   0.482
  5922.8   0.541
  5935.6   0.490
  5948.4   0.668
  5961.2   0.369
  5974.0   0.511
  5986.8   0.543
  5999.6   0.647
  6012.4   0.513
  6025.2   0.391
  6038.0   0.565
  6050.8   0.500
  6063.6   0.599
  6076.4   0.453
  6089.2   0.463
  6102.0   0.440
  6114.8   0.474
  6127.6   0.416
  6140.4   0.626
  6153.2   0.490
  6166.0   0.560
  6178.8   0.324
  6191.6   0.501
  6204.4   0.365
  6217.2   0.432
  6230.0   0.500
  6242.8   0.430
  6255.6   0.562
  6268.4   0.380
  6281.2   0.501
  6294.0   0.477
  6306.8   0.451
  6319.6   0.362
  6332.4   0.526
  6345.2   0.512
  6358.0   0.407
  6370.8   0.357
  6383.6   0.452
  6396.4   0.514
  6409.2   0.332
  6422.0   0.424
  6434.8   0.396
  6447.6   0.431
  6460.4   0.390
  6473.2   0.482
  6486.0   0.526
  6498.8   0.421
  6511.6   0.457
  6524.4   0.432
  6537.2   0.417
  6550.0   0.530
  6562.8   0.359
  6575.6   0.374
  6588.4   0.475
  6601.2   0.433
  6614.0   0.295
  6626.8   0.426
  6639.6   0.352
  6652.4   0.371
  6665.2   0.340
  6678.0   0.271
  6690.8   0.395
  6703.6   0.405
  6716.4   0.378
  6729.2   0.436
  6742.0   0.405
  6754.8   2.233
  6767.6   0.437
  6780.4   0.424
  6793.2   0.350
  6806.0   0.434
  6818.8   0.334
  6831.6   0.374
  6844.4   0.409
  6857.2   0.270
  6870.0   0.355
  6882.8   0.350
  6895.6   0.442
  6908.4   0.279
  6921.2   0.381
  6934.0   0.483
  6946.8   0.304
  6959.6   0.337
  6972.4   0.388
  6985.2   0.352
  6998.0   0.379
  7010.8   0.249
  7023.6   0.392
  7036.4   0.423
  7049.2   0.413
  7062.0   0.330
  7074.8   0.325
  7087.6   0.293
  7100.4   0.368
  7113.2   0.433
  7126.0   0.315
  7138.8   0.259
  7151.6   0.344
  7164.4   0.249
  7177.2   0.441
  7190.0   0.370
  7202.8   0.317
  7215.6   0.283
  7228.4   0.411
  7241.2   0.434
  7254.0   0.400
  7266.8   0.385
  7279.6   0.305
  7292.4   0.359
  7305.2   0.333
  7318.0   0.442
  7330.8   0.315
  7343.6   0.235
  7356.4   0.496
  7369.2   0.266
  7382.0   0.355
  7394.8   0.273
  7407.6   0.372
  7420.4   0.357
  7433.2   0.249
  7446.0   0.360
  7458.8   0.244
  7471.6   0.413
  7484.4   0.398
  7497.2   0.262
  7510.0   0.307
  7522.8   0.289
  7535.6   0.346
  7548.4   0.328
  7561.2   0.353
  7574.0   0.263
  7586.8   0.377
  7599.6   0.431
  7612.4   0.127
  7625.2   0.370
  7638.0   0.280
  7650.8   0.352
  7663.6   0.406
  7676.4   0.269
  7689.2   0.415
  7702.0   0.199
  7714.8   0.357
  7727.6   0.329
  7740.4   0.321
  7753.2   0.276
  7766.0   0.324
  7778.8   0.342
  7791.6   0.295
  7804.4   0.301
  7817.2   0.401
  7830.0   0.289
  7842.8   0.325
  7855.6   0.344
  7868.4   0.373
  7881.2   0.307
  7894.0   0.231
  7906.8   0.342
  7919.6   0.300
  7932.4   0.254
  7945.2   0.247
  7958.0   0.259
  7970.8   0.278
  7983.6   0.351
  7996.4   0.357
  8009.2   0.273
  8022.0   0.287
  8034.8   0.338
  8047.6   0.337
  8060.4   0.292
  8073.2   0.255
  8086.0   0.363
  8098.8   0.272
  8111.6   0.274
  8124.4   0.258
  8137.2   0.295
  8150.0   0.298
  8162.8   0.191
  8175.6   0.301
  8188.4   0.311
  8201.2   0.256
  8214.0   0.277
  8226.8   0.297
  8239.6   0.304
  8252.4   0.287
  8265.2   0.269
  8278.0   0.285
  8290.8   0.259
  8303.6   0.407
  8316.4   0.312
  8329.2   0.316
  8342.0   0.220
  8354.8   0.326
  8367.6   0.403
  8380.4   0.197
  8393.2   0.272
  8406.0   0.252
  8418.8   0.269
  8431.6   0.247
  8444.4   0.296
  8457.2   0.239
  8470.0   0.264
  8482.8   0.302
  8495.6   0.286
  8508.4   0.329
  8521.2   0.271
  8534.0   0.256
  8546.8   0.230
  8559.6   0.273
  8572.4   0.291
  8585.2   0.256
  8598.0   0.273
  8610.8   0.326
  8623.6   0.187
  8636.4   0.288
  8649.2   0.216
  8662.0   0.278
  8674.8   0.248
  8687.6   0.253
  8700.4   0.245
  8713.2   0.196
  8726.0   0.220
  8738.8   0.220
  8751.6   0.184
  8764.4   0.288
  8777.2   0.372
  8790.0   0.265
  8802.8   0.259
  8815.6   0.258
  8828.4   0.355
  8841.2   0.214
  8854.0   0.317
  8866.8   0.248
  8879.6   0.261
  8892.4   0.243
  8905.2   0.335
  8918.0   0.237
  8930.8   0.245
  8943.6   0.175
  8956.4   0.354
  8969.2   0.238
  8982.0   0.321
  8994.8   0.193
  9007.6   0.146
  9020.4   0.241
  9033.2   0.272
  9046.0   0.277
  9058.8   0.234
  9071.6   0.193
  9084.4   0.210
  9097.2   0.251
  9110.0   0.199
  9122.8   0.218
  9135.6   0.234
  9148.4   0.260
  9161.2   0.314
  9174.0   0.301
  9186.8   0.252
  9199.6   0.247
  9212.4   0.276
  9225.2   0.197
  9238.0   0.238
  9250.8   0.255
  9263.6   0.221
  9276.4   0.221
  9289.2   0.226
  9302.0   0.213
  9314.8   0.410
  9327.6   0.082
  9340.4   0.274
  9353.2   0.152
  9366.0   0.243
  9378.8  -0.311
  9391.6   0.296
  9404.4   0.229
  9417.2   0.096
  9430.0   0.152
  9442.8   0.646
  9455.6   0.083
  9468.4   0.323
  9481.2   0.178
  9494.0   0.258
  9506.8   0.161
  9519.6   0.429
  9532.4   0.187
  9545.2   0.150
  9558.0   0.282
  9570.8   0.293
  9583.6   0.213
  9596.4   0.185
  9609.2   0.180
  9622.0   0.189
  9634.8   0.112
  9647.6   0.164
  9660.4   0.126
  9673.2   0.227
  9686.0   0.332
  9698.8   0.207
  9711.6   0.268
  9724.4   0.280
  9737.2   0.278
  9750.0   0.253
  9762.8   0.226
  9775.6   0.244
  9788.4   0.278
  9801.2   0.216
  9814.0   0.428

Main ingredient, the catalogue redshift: 0.030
